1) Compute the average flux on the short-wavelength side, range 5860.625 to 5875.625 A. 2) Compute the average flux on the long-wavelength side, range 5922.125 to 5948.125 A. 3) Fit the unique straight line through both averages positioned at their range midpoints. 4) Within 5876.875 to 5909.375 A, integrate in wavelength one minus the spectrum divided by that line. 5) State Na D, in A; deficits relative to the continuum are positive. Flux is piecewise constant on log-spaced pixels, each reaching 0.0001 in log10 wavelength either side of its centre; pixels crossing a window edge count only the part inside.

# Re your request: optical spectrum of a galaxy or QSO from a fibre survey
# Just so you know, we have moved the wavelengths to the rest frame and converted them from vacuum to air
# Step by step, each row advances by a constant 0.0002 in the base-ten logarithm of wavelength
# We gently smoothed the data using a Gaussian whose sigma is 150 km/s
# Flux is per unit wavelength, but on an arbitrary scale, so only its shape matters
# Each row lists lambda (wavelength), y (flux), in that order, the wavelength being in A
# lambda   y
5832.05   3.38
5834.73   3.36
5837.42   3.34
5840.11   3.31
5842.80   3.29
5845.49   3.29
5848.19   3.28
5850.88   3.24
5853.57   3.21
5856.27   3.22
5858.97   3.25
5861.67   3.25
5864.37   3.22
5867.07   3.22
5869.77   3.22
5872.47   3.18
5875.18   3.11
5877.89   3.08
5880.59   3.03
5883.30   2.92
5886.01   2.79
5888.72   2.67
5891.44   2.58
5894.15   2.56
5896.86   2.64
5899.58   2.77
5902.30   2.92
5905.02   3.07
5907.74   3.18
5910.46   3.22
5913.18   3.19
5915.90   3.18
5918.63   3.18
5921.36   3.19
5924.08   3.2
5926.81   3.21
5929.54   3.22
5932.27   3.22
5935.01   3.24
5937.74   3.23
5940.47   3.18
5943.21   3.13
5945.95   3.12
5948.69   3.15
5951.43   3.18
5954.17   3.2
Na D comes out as 3.5 A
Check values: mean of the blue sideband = 3.2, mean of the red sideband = 3.19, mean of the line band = 2.85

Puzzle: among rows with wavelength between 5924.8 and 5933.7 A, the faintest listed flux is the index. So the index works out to 3.21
